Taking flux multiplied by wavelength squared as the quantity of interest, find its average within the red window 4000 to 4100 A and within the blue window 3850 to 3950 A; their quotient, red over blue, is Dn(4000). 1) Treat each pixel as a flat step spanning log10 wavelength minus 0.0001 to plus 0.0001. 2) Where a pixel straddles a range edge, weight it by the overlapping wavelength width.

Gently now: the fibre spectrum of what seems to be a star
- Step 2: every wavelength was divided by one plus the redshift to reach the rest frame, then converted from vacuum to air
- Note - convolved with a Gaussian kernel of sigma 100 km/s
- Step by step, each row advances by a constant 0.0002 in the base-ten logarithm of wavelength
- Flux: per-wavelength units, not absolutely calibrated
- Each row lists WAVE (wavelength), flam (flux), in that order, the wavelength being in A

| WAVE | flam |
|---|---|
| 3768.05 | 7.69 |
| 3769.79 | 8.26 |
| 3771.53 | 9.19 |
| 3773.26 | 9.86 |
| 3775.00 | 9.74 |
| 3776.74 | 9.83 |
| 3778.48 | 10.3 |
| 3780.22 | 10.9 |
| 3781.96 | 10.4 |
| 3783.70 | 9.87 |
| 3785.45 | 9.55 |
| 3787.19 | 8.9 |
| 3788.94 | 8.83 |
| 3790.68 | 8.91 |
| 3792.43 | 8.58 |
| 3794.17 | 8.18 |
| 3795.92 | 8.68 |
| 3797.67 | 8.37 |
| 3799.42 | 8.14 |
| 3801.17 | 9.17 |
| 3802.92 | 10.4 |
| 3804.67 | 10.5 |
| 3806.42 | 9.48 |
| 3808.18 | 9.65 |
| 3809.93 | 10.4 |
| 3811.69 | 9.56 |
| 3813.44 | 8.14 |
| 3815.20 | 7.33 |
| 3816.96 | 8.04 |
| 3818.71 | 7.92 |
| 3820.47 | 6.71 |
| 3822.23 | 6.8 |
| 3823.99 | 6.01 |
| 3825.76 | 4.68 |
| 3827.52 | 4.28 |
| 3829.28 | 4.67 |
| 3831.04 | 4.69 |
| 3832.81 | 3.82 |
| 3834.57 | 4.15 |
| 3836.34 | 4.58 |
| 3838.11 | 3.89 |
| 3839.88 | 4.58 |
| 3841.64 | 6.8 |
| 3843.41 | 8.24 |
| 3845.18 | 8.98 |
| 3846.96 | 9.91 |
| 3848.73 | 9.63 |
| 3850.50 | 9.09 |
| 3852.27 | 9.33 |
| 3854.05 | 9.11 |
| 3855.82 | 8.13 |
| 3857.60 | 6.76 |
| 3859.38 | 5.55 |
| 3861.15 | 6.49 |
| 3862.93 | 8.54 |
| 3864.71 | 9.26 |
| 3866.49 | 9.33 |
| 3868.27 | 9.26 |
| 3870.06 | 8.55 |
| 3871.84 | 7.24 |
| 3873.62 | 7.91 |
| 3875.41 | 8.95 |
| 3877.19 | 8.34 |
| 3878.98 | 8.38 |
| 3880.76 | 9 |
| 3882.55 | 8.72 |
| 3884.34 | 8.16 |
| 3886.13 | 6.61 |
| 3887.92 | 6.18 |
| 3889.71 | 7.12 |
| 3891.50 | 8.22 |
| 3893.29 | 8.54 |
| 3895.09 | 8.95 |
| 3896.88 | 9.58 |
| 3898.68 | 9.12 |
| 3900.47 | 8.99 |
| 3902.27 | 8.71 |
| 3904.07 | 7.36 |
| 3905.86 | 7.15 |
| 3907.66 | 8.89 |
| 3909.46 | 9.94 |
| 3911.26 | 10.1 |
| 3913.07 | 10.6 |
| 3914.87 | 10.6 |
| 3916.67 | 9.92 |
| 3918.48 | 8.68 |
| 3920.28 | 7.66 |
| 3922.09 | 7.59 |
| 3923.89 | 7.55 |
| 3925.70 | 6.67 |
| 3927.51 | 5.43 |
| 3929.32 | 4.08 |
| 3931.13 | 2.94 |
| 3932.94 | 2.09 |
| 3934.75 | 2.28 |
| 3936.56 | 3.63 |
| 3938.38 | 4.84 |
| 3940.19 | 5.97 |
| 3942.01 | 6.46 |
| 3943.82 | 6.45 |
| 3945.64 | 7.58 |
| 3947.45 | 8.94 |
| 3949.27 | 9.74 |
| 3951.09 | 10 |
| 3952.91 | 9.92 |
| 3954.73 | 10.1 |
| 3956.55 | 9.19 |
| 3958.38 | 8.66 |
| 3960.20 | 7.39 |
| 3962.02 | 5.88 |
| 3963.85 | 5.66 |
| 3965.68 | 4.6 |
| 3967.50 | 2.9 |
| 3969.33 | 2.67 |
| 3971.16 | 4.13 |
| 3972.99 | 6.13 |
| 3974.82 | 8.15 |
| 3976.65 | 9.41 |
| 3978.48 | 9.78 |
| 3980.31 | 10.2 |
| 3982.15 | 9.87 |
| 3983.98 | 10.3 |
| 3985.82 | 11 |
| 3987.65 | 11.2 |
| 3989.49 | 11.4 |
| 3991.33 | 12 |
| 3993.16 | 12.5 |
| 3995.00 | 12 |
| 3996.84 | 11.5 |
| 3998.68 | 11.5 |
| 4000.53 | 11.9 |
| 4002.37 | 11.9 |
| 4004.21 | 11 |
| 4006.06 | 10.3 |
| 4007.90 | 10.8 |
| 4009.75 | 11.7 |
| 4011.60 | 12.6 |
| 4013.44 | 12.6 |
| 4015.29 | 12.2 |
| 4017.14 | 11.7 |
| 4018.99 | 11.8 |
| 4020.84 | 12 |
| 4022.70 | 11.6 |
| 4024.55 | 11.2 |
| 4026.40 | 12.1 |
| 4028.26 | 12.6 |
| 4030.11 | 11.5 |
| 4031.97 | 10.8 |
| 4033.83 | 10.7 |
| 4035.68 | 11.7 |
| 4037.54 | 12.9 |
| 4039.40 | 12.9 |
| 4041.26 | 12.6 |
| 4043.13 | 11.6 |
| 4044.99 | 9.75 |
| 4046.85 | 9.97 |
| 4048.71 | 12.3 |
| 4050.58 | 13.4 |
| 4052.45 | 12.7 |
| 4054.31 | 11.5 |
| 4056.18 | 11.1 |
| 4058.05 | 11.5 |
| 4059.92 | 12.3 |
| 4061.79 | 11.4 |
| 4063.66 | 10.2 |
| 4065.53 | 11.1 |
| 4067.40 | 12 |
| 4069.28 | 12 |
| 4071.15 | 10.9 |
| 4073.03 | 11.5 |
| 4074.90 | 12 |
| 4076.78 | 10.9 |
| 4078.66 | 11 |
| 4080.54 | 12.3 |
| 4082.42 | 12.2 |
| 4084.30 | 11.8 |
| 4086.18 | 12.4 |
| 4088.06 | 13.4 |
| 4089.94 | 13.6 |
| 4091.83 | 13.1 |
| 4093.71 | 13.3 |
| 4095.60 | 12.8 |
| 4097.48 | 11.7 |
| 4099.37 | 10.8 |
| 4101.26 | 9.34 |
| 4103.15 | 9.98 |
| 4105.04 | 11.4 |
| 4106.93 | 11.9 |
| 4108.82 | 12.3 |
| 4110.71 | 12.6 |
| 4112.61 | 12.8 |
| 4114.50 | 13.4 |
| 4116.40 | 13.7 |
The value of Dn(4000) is 1.66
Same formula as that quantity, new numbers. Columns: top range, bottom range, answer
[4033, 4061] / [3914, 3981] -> 1.81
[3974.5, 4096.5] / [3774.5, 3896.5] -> 1.61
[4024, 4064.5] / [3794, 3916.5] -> 1.61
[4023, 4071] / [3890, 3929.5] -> 1.48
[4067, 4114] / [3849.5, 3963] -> 1.68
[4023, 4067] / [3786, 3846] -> 1.77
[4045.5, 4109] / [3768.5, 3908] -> 1.64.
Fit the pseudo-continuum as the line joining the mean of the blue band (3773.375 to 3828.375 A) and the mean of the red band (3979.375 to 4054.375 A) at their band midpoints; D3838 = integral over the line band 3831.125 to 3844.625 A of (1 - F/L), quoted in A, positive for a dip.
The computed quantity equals 5.83 A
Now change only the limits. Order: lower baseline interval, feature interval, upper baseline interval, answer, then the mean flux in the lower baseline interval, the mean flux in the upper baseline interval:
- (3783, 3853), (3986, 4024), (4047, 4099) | -3.0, 7.72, 12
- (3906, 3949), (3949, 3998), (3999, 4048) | 2.6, 6.95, 11.6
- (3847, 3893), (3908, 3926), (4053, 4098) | 0.1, 8.19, 11.9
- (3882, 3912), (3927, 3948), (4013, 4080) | 9.7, 8.36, 11.7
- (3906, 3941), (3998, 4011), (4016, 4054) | -1.1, 6.82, 11.8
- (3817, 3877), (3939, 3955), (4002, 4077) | 2.1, 7.12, 11.6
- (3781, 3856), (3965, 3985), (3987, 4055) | 6.9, 7.84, 11.7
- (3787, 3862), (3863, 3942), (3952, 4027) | 8.7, 7.57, 9.84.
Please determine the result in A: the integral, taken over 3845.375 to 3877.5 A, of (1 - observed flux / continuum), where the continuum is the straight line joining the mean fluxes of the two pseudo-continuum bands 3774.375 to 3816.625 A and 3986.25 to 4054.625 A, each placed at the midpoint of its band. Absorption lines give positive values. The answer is 5.1 A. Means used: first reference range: 9.3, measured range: 8.42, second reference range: 11.7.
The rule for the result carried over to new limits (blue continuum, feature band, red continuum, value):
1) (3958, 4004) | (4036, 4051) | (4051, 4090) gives -1.3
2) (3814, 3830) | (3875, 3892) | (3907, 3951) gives -3.0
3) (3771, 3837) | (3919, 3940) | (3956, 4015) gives 9.2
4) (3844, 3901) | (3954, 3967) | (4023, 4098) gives 3.7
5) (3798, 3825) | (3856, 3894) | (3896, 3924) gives 3.6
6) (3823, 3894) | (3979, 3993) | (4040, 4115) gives -1.4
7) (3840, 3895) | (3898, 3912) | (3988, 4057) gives 0.4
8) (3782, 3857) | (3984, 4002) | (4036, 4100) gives -1.6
